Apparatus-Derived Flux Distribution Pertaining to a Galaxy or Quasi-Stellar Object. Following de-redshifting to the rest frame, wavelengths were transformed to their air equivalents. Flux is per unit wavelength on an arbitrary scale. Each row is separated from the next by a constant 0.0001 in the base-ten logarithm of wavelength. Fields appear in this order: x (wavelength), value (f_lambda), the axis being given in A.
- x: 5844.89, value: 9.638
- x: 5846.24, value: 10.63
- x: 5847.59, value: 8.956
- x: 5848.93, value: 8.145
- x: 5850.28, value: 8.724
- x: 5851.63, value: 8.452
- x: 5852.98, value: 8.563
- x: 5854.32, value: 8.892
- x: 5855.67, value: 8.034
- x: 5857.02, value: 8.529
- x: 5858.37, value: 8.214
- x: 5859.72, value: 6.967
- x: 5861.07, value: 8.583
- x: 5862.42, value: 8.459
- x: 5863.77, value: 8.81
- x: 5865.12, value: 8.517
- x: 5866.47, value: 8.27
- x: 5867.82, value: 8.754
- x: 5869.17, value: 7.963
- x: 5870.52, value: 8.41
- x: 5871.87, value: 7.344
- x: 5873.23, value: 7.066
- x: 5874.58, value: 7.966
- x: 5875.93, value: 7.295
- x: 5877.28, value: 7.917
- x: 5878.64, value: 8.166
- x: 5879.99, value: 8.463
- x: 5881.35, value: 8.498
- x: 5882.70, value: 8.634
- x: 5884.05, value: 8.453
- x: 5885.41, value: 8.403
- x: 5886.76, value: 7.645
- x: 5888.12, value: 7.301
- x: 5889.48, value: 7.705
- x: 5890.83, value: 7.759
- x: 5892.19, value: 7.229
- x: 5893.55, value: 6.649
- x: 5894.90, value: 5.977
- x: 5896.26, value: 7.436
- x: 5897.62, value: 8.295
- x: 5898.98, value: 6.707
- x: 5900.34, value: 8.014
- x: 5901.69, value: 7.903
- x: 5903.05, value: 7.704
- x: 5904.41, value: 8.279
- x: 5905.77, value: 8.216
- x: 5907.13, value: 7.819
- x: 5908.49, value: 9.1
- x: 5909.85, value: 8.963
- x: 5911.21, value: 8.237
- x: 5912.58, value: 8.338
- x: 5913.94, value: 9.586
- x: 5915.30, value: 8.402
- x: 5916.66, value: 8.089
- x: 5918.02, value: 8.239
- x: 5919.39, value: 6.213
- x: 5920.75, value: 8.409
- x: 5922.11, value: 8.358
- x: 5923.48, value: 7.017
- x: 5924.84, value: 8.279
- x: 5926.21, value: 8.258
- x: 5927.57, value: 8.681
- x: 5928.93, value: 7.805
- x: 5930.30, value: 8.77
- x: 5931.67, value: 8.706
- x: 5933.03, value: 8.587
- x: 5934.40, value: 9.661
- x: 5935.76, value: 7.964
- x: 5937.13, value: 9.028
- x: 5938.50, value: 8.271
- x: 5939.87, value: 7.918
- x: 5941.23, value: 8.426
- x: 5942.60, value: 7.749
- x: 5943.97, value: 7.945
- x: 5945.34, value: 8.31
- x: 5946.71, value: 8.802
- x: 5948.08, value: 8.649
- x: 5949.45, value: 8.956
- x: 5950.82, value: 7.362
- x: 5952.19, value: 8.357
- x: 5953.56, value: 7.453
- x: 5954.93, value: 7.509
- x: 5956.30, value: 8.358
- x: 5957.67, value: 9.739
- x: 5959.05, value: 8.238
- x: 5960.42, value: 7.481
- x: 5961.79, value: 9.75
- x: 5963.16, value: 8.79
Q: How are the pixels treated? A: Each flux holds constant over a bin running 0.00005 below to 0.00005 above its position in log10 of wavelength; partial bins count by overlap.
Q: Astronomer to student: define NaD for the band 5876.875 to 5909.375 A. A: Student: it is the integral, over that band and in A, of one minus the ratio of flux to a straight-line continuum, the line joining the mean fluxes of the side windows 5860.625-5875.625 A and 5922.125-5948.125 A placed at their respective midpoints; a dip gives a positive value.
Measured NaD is 1.5 A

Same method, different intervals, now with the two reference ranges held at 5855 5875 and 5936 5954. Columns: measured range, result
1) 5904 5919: -0.4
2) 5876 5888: 0.0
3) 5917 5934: 0.2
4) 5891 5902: 1.2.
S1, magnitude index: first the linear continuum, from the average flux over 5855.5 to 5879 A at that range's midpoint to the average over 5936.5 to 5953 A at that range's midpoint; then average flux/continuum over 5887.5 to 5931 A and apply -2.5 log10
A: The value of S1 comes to 0.04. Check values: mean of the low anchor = 8.07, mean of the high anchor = 8.3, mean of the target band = 7.93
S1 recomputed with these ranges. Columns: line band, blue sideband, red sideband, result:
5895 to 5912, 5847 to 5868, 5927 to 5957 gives 0.05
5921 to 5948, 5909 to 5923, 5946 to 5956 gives -0.02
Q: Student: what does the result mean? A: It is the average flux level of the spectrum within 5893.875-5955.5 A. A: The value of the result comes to 8.14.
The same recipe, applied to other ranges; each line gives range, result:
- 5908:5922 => 8.35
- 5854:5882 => 8.14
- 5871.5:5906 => 7.73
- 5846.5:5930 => 8.08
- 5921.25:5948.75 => 8.36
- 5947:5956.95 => 8.12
